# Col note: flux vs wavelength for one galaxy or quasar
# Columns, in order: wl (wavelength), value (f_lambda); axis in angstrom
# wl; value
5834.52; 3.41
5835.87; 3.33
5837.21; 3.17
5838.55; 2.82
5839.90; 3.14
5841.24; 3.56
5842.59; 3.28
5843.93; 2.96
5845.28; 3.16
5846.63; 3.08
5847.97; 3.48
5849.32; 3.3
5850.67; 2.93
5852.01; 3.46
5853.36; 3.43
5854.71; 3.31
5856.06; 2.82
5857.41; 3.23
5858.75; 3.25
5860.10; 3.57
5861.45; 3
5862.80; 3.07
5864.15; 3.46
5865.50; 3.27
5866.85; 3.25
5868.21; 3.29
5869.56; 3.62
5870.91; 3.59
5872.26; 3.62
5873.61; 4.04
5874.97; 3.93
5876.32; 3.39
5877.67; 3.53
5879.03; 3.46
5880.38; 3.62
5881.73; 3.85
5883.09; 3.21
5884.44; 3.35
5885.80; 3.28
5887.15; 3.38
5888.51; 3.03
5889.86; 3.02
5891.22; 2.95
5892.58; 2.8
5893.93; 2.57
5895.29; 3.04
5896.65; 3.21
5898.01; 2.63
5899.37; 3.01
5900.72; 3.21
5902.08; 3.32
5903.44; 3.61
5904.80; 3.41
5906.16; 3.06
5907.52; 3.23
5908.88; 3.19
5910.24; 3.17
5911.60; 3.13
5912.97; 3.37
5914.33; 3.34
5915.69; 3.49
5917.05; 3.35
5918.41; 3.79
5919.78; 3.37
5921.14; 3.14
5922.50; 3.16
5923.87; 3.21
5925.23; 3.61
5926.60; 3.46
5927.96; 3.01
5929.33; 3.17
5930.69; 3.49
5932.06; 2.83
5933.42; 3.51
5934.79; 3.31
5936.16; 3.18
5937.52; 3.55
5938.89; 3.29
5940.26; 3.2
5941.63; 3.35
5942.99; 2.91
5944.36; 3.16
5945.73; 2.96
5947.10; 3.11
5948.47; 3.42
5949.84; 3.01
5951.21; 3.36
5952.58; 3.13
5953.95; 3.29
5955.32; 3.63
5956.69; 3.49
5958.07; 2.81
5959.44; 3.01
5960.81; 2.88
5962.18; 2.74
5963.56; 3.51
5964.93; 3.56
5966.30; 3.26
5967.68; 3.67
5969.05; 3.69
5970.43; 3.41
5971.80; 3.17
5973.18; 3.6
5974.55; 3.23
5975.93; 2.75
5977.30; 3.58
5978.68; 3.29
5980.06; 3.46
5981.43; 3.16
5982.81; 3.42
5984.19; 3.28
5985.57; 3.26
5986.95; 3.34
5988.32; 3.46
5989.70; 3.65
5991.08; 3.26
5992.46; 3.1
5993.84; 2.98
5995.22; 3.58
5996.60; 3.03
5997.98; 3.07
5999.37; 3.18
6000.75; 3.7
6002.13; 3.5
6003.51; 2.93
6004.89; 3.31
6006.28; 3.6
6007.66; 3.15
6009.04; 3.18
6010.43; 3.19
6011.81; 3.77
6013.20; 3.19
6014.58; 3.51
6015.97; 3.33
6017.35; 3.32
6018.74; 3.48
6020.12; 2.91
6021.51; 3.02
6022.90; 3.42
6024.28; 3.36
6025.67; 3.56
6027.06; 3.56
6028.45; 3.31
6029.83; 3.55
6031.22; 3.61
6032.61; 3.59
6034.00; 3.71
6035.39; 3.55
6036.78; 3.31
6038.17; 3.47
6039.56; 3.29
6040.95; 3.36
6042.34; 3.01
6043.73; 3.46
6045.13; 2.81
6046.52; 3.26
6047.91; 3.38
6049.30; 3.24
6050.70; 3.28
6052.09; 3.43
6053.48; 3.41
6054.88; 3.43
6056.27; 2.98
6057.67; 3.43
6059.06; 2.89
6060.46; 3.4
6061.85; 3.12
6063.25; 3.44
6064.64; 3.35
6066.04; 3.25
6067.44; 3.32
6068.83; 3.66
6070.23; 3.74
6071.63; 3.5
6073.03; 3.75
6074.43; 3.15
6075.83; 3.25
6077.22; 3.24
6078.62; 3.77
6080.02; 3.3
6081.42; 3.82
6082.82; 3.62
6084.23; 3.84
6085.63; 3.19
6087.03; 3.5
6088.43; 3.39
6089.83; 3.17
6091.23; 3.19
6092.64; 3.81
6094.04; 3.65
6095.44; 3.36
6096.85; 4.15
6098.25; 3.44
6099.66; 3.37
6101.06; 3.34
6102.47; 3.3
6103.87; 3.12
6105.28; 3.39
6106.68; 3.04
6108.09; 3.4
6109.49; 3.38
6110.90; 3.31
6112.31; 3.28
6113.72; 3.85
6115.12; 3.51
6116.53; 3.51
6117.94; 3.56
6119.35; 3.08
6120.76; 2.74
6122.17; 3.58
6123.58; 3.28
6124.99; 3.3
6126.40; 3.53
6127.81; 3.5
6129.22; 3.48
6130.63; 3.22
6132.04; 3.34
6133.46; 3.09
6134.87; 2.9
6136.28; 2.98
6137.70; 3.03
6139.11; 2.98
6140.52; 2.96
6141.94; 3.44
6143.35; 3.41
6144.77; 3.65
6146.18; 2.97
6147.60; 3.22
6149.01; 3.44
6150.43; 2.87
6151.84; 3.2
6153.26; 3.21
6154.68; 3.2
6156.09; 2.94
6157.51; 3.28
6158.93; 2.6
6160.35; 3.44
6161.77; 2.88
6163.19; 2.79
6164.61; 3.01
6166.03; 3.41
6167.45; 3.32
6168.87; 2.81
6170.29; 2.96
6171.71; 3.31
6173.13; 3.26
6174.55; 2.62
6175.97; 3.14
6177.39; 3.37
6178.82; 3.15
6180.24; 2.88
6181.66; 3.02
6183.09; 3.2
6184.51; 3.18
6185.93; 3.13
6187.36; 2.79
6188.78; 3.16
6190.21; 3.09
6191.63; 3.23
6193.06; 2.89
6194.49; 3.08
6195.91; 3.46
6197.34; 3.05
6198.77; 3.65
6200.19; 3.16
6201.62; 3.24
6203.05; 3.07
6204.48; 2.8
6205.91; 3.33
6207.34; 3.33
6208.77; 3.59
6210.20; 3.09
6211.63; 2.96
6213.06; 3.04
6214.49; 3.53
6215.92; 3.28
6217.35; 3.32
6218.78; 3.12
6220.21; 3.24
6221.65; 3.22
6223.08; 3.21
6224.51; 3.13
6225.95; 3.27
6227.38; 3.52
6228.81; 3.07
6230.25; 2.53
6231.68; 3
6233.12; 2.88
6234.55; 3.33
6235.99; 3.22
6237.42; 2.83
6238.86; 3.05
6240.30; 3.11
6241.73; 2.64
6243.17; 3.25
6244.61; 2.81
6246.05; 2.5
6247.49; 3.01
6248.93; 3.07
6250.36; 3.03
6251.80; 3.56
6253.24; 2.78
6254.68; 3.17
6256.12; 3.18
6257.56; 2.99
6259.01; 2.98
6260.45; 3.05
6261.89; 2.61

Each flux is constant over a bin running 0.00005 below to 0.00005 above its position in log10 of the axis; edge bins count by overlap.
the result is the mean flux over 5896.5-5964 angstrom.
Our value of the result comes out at 3.23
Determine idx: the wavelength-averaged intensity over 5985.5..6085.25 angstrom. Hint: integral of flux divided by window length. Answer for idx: 3.36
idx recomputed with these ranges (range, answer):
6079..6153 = 3.35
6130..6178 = 3.12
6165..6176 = 3.1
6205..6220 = 3.25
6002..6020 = 3.33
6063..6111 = 3.44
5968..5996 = 3.34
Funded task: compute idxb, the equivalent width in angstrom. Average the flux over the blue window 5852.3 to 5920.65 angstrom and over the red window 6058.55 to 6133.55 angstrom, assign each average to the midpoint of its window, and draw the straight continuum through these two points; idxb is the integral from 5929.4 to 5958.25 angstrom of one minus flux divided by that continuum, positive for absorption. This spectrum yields 0.8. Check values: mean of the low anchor 3.3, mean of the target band 3.24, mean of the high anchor 3.41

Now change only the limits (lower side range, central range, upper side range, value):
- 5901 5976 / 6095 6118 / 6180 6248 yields -1.8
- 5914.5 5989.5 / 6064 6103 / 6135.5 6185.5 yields -3.7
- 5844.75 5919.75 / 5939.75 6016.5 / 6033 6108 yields 1.4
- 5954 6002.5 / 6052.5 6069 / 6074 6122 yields 0.4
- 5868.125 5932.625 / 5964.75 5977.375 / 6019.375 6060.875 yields -0.2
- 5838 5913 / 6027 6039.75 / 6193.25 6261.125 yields -1.2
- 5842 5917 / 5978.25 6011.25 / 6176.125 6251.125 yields -0.8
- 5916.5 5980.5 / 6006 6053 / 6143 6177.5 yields -2.0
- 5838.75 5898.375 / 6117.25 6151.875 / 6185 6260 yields -0.8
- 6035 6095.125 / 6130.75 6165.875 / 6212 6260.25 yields 1.2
